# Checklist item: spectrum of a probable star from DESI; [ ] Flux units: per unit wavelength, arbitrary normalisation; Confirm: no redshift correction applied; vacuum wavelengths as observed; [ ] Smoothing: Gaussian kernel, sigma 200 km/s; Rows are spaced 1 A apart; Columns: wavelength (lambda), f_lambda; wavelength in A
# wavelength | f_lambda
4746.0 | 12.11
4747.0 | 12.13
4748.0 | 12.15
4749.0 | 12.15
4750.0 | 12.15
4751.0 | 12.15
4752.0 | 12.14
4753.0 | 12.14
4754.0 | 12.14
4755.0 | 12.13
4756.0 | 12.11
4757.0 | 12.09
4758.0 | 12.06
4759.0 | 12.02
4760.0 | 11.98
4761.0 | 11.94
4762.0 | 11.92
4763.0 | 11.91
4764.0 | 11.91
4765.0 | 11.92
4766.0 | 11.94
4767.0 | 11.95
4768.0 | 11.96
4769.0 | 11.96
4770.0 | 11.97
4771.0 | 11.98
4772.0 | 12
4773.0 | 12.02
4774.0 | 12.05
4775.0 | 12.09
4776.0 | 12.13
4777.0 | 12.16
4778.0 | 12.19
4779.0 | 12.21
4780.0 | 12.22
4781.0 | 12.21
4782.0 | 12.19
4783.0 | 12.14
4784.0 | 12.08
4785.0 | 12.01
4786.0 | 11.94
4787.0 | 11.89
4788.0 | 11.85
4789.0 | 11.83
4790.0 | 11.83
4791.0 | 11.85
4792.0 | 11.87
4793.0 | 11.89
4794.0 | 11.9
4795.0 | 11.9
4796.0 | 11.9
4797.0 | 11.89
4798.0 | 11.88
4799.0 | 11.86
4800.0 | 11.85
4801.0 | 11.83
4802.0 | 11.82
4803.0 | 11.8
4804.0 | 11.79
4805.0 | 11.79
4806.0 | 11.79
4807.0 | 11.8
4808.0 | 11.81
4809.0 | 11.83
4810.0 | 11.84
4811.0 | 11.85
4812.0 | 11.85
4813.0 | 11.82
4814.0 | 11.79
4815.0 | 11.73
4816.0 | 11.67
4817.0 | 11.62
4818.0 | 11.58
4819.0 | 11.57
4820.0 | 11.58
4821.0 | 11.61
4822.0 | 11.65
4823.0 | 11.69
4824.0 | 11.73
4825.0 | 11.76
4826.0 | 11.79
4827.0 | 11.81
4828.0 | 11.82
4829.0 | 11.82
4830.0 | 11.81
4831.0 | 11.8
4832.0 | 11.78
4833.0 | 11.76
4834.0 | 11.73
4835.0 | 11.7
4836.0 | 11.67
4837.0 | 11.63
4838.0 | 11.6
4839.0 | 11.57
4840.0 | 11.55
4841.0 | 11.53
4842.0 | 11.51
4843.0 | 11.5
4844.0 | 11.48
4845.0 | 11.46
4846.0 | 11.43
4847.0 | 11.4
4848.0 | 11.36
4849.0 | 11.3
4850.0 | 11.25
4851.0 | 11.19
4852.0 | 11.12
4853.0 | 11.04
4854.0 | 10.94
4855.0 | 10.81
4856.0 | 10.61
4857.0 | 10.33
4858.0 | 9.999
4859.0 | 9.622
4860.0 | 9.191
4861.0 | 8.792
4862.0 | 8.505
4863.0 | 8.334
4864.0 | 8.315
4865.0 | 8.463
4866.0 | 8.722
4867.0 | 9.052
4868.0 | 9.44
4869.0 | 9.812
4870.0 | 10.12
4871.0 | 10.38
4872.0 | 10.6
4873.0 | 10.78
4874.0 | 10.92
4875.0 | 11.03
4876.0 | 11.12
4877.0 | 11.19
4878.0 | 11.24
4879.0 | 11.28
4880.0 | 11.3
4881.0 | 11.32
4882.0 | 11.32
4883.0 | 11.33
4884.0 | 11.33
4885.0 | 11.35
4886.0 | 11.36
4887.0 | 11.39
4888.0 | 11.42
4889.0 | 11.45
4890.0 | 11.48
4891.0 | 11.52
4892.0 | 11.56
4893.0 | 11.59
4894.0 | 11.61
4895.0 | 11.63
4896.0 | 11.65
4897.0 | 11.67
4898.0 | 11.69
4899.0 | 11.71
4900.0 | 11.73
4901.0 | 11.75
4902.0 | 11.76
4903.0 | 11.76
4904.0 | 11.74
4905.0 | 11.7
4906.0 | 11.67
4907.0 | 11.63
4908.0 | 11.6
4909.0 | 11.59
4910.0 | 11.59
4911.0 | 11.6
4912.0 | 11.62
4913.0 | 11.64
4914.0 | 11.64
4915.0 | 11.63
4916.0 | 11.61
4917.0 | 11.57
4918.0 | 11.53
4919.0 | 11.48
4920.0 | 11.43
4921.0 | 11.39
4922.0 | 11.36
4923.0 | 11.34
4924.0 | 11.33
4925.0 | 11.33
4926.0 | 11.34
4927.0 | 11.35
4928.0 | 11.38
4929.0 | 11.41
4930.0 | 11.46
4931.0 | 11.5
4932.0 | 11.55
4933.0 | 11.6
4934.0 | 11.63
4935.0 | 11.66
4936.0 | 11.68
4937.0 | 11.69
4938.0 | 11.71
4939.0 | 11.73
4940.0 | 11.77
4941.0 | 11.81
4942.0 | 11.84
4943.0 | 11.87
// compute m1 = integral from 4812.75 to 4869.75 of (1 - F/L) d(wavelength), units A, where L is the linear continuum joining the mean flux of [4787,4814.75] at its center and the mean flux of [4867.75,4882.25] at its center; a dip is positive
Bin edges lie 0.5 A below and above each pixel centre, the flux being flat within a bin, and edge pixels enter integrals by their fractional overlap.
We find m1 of 1.6 A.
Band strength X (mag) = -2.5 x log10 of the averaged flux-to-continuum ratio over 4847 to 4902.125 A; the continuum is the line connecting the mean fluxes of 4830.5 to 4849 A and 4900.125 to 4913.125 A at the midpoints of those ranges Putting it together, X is 0.08 mag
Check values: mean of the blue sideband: 11.6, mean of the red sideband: 11.7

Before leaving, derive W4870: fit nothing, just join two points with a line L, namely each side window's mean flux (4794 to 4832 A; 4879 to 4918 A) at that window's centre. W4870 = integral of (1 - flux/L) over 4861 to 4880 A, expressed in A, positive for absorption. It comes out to 2.7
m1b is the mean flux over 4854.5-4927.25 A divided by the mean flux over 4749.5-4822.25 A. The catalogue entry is 0.9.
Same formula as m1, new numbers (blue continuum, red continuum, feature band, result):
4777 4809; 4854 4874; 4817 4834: -1.3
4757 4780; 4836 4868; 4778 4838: -2.8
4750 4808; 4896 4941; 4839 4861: 1.6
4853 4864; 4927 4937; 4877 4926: -3.4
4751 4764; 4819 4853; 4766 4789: -0.2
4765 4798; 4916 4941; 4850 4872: 3.6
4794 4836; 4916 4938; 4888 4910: -0.2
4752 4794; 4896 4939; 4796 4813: 0.1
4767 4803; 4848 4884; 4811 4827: -0.6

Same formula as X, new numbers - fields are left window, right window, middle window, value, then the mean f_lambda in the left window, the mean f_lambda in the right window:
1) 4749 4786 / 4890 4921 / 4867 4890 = 0.07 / 12.1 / 11.6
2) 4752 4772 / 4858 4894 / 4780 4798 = -0.03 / 12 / 10.5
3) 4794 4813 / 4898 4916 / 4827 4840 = 0.01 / 11.8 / 11.7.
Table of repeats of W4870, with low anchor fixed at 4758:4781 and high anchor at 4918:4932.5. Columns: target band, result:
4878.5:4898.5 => 0.2 A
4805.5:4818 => 0.1 A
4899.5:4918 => -0.3 A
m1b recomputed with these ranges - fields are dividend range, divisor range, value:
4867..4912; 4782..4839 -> 0.96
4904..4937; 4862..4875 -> 1.20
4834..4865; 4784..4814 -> 0.91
